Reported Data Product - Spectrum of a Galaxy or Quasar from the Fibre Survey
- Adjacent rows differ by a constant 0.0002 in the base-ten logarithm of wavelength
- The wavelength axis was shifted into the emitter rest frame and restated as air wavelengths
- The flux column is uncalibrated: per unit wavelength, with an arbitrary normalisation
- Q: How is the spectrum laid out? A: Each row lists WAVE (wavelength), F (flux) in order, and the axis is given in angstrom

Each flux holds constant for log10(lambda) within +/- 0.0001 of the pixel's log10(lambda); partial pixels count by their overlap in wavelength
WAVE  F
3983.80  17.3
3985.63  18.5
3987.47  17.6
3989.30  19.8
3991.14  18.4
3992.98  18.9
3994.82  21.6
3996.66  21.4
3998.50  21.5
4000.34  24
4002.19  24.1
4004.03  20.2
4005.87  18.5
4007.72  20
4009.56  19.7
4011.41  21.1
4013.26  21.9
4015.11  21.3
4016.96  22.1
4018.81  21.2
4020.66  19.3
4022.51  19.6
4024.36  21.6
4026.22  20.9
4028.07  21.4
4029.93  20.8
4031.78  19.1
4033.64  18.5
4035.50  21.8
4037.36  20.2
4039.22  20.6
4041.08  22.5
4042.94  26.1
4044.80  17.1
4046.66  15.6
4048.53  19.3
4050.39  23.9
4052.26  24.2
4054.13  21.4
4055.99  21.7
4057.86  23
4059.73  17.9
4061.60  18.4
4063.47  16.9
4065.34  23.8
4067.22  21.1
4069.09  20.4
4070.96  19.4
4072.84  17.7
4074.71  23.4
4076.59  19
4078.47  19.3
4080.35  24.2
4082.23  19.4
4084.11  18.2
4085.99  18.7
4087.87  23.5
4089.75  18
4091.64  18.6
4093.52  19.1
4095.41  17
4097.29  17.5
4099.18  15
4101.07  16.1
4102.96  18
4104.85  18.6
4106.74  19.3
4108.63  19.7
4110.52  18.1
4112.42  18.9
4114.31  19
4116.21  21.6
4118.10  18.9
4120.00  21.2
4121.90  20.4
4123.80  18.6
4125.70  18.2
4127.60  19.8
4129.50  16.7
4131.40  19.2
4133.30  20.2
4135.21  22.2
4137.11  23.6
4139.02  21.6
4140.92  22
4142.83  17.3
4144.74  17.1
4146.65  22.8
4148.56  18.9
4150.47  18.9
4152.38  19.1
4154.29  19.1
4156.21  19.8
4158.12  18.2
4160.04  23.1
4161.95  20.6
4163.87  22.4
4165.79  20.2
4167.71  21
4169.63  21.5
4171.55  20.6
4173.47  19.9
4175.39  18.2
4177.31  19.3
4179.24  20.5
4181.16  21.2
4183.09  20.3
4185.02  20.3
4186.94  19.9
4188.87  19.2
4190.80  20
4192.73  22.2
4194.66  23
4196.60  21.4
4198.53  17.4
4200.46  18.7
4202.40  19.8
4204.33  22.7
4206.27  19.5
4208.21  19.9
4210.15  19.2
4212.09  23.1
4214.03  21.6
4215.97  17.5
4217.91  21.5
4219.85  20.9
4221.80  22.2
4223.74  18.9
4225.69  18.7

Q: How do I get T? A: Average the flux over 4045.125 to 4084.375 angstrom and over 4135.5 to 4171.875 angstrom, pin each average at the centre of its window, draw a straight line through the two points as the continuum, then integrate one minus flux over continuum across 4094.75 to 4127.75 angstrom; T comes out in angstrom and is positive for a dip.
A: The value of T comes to 2.8 angstrom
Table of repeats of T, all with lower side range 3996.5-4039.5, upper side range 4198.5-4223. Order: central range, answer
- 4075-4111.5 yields 3.17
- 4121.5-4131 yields 0.89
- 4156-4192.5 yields 0.21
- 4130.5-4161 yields 0.54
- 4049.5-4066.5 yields -0.38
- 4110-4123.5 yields 0.59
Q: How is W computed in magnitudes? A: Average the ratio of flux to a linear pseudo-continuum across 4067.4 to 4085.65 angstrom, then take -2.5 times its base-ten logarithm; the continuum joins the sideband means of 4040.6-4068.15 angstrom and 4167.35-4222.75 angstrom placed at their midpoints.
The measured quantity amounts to 0.03 mag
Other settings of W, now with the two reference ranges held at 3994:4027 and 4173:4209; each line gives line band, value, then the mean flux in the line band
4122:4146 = 0.038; 19.8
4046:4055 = -0.006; 21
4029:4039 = 0.046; 20.1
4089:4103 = 0.190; 17.4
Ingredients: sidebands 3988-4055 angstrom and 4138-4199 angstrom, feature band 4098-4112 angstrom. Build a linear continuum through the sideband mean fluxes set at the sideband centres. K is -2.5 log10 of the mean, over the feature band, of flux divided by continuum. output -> 0.15 mag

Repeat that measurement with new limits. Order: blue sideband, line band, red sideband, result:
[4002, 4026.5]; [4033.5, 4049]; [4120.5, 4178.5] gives 0.02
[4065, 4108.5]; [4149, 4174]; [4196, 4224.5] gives -0.02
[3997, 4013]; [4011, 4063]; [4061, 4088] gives 0.00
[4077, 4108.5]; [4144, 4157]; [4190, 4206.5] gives 0.02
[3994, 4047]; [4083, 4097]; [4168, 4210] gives 0.09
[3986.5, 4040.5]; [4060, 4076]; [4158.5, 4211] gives 0.03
